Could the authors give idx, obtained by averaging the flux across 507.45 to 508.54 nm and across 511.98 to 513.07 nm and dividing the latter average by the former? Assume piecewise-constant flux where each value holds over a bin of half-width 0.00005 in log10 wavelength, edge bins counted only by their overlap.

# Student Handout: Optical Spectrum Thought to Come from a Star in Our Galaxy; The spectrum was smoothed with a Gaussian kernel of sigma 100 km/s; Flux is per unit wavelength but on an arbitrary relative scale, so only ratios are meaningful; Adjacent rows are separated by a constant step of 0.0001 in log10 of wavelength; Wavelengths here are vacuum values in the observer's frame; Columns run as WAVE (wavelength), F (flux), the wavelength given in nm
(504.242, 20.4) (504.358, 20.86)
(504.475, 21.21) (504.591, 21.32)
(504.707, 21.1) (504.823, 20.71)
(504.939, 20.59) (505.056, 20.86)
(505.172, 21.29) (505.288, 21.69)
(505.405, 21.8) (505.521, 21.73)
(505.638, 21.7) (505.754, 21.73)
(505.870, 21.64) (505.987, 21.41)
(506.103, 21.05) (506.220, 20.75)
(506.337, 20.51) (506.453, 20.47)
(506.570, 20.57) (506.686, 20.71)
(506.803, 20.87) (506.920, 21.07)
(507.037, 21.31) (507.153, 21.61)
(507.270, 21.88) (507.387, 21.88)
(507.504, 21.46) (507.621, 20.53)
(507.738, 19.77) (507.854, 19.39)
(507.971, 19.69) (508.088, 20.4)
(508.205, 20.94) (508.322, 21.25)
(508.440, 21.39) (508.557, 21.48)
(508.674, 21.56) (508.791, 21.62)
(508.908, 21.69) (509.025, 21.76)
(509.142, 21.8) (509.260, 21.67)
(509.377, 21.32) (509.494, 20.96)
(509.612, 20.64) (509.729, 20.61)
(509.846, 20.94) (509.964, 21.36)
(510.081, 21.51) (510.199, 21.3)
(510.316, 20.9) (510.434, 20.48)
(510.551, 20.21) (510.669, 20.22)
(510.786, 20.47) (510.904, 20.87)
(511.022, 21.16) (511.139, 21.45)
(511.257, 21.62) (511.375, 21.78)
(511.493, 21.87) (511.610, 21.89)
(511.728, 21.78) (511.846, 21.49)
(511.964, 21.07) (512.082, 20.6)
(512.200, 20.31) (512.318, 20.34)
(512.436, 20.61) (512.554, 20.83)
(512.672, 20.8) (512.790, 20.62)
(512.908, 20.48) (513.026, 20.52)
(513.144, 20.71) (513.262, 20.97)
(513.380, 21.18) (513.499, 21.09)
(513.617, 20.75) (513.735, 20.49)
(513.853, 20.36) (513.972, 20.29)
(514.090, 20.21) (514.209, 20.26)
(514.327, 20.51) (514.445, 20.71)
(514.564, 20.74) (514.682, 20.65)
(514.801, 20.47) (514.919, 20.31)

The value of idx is 1.00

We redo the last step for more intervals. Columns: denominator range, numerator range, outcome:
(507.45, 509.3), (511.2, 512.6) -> 1.01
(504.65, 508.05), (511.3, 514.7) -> 0.99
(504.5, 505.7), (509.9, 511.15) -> 0.98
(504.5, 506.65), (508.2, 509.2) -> 1.02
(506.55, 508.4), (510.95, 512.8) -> 1.01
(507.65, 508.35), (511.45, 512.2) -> 1.06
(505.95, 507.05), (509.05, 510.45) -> 1.02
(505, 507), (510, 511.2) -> 0.99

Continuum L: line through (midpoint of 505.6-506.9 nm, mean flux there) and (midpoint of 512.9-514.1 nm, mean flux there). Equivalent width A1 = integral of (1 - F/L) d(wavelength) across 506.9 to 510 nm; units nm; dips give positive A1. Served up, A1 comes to -0.028 nm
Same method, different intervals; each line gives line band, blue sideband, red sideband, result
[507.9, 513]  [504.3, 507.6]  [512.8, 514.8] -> -0.05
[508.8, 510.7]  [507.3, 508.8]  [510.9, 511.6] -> 0.01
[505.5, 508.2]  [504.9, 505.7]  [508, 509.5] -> 0.05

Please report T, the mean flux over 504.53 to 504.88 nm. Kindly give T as 21.1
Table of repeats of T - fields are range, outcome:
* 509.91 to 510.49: 21.1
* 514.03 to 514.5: 20.4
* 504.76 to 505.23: 20.9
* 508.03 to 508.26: 20.7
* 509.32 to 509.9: 20.9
